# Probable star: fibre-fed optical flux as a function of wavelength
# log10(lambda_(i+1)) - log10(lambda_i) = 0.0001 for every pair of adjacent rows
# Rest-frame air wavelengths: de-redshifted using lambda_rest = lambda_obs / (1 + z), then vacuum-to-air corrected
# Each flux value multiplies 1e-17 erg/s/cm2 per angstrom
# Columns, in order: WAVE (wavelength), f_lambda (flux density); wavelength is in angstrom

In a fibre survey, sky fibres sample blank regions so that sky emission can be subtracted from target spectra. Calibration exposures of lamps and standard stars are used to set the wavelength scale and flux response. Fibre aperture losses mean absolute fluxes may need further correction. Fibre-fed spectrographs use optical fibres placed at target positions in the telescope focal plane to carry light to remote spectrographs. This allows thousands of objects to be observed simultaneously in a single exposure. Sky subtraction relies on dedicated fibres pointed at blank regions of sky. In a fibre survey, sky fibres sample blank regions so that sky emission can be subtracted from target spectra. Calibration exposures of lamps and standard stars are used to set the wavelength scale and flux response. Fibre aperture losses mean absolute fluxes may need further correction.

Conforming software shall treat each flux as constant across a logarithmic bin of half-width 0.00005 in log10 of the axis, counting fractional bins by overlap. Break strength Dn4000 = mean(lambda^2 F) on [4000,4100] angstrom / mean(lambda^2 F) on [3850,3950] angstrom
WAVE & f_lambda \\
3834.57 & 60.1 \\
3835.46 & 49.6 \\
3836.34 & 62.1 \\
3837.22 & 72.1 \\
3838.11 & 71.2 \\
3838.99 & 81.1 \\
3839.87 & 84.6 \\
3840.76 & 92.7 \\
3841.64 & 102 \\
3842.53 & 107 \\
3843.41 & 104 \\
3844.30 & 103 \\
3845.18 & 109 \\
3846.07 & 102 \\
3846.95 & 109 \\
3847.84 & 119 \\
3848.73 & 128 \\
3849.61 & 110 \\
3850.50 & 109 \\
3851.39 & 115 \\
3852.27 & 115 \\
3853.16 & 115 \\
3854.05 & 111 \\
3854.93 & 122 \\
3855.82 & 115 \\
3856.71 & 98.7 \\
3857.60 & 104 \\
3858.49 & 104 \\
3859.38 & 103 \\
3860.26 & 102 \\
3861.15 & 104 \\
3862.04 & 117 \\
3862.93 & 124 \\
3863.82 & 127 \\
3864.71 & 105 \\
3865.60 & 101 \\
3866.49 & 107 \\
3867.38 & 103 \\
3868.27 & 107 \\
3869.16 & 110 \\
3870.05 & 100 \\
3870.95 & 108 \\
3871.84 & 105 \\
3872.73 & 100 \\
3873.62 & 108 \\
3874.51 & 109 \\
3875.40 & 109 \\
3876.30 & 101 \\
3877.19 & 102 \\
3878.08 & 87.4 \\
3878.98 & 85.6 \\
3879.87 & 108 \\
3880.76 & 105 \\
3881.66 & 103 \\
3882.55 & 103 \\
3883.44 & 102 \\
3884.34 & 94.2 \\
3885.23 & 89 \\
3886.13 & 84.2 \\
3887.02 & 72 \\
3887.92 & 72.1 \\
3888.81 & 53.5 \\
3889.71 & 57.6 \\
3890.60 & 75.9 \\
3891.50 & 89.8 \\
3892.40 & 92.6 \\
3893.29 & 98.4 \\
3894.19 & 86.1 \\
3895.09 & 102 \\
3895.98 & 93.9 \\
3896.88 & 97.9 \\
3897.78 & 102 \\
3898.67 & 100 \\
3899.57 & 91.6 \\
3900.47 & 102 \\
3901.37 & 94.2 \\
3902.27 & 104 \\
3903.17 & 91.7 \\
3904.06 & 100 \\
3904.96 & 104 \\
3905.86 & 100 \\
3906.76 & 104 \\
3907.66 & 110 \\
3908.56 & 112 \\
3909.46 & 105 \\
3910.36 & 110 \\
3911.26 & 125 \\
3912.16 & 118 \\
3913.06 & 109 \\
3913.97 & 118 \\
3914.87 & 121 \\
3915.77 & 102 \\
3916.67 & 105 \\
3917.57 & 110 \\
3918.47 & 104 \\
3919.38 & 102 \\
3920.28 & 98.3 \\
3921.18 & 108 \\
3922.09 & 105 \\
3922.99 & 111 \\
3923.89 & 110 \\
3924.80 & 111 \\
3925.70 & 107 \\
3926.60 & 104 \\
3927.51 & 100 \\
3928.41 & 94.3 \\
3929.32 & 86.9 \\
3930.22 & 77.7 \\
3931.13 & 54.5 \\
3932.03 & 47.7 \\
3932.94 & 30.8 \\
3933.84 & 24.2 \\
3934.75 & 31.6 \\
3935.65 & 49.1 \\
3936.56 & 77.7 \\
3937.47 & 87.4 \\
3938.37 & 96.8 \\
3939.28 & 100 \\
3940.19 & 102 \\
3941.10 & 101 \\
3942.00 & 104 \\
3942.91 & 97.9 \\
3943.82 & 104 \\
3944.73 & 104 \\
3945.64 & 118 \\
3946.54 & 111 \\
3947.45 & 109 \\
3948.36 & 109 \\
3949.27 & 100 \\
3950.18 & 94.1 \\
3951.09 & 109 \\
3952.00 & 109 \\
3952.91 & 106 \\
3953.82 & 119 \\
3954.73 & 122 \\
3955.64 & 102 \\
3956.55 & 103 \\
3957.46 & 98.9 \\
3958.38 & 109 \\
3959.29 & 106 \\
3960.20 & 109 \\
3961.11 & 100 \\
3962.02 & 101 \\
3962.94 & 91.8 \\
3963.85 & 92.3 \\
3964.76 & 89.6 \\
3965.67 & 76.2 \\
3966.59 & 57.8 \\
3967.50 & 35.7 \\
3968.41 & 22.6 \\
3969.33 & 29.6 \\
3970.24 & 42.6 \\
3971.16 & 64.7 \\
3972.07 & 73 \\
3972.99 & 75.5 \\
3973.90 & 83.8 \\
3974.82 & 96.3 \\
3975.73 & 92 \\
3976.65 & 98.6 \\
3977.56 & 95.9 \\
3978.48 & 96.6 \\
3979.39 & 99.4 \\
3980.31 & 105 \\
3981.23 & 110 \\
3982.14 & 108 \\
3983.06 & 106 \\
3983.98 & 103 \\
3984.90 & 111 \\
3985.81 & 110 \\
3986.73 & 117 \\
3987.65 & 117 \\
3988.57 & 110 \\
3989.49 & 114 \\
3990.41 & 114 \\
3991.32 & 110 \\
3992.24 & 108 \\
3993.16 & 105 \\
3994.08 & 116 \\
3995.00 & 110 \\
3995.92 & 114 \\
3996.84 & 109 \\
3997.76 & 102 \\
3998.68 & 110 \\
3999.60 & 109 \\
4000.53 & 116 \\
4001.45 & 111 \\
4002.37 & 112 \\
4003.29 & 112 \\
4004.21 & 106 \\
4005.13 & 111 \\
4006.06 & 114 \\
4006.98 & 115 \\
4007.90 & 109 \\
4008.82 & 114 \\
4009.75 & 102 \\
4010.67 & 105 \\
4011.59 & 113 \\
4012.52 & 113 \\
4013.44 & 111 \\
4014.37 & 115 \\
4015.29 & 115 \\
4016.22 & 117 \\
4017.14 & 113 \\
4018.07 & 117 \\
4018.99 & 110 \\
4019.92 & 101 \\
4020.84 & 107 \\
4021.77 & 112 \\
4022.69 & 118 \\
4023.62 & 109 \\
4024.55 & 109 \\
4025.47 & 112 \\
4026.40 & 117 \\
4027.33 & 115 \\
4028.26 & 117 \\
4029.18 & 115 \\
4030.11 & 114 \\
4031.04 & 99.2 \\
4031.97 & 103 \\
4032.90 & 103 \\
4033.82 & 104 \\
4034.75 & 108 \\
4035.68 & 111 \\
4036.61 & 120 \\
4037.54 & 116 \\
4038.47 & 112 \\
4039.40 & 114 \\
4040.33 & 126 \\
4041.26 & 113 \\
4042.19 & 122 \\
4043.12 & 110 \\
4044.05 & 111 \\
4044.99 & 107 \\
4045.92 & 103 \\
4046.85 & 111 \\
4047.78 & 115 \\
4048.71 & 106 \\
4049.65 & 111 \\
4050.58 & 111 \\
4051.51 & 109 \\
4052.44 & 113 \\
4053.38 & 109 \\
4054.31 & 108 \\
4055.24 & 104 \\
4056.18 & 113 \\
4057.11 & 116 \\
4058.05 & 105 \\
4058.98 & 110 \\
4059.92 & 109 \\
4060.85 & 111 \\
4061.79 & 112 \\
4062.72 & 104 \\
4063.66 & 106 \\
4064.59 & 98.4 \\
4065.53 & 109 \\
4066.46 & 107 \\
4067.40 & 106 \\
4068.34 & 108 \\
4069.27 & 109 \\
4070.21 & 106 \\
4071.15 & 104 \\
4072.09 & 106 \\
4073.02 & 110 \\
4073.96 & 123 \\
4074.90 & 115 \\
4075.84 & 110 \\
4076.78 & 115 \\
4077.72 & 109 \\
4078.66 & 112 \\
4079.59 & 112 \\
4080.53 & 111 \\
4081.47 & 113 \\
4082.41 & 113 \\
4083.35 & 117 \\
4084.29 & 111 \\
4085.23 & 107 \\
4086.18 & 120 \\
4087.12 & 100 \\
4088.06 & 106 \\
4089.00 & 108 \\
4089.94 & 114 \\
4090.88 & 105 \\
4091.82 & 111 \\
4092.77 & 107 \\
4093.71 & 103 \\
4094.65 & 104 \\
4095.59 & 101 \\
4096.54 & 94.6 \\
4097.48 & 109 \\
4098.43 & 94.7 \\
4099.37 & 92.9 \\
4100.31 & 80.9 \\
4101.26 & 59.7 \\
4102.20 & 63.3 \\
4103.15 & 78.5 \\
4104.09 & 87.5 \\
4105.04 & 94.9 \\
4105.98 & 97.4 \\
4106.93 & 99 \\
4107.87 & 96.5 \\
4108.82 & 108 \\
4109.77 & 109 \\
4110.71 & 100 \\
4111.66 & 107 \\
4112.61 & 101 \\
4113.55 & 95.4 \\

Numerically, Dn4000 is 1.2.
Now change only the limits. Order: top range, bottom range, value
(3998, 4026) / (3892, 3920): 1.13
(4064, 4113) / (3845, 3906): 1.14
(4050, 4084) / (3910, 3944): 1.27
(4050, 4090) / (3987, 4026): 1.02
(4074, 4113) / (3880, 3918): 1.15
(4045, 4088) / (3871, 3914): 1.23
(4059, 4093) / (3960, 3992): 1.27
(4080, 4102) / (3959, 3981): 1.36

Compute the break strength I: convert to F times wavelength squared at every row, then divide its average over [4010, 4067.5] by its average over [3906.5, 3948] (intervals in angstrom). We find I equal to 1.2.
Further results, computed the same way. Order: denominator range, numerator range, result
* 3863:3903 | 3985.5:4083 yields 1.24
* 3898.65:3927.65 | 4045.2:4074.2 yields 1.10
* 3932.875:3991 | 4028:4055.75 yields 1.25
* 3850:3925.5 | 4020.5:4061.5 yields 1.17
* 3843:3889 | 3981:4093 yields 1.16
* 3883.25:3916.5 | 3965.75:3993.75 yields 0.97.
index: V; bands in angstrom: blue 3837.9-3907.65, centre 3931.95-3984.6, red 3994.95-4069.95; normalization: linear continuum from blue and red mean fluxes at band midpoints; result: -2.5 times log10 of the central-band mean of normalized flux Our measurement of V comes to 0.19 mag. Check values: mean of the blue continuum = 101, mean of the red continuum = 111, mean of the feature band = 89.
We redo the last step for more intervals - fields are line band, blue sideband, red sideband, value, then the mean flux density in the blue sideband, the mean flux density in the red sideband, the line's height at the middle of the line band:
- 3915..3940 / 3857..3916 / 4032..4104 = 0.17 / 101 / 107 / 102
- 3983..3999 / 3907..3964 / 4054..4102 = -0.09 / 98.4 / 106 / 102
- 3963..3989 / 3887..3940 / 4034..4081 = 0.16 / 92.6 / 110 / 100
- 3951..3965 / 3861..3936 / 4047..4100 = -0.04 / 96.4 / 108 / 100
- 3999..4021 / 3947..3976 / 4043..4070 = -0.13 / 88.4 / 109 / 98.7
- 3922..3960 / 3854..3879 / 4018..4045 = 0.16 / 106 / 112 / 109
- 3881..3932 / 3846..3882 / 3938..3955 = 0.10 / 108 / 106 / 107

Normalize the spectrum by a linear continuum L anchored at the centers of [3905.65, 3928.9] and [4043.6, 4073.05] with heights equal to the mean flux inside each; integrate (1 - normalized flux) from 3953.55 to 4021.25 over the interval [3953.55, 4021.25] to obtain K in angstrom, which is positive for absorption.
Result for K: 4.6 angstrom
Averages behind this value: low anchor 108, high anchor 108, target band 101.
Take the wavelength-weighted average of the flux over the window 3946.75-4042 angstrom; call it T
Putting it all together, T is 104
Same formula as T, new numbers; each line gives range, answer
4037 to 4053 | 112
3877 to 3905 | 91.8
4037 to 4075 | 110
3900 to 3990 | 95.3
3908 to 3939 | 92.8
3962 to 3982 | 78.6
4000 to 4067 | 111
